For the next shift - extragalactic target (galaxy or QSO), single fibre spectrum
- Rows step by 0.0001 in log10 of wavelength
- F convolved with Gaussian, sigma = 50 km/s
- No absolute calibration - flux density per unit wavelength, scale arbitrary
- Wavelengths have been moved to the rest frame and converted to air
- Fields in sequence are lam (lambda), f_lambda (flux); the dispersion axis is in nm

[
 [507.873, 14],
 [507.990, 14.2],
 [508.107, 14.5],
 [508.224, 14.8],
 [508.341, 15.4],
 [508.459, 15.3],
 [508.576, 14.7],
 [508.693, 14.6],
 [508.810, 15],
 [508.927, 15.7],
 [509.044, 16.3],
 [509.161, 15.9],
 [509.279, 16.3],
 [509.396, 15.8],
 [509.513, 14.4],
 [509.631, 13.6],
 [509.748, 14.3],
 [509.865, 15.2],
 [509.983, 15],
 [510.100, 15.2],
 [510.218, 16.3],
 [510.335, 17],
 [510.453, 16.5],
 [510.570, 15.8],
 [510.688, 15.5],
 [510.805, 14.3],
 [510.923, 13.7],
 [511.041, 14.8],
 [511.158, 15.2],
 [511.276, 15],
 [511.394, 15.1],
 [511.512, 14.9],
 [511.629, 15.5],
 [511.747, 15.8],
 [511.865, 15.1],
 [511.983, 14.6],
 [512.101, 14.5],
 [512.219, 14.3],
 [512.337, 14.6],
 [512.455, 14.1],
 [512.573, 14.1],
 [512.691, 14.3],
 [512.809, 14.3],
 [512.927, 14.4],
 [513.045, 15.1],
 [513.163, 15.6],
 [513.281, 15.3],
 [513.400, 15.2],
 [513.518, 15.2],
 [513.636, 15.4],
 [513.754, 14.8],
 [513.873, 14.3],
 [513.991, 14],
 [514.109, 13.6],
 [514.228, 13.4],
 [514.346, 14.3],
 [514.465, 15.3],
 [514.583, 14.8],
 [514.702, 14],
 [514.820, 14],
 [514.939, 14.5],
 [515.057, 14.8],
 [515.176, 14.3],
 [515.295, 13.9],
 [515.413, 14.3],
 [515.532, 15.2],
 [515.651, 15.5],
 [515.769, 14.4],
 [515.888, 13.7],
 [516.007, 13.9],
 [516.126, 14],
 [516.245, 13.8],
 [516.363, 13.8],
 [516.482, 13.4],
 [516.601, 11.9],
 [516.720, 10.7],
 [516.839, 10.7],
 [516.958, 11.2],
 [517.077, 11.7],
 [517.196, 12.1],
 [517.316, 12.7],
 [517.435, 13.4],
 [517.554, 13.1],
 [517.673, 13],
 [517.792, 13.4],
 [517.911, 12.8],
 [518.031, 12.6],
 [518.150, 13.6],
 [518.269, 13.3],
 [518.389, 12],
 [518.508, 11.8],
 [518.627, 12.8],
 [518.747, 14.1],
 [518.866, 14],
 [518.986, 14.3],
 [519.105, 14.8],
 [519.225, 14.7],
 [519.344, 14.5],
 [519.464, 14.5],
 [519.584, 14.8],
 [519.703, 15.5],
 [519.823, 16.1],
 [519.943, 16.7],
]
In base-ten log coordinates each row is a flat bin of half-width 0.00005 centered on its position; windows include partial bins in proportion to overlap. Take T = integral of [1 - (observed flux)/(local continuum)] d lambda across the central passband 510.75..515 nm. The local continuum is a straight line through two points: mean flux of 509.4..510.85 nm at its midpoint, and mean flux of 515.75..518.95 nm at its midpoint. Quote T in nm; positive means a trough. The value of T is -0.08 nm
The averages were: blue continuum 15.3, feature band 14.6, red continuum 12.9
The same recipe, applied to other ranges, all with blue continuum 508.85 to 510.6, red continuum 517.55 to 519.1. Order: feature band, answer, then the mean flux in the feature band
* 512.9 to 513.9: -0.04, 15.1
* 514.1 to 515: 0.00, 14.3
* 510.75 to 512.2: 0.02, 14.9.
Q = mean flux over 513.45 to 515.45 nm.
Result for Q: 14.4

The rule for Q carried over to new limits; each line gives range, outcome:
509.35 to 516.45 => 14.7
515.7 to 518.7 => 12.8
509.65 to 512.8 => 15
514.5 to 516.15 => 14.4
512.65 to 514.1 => 14.8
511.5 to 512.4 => 14.9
